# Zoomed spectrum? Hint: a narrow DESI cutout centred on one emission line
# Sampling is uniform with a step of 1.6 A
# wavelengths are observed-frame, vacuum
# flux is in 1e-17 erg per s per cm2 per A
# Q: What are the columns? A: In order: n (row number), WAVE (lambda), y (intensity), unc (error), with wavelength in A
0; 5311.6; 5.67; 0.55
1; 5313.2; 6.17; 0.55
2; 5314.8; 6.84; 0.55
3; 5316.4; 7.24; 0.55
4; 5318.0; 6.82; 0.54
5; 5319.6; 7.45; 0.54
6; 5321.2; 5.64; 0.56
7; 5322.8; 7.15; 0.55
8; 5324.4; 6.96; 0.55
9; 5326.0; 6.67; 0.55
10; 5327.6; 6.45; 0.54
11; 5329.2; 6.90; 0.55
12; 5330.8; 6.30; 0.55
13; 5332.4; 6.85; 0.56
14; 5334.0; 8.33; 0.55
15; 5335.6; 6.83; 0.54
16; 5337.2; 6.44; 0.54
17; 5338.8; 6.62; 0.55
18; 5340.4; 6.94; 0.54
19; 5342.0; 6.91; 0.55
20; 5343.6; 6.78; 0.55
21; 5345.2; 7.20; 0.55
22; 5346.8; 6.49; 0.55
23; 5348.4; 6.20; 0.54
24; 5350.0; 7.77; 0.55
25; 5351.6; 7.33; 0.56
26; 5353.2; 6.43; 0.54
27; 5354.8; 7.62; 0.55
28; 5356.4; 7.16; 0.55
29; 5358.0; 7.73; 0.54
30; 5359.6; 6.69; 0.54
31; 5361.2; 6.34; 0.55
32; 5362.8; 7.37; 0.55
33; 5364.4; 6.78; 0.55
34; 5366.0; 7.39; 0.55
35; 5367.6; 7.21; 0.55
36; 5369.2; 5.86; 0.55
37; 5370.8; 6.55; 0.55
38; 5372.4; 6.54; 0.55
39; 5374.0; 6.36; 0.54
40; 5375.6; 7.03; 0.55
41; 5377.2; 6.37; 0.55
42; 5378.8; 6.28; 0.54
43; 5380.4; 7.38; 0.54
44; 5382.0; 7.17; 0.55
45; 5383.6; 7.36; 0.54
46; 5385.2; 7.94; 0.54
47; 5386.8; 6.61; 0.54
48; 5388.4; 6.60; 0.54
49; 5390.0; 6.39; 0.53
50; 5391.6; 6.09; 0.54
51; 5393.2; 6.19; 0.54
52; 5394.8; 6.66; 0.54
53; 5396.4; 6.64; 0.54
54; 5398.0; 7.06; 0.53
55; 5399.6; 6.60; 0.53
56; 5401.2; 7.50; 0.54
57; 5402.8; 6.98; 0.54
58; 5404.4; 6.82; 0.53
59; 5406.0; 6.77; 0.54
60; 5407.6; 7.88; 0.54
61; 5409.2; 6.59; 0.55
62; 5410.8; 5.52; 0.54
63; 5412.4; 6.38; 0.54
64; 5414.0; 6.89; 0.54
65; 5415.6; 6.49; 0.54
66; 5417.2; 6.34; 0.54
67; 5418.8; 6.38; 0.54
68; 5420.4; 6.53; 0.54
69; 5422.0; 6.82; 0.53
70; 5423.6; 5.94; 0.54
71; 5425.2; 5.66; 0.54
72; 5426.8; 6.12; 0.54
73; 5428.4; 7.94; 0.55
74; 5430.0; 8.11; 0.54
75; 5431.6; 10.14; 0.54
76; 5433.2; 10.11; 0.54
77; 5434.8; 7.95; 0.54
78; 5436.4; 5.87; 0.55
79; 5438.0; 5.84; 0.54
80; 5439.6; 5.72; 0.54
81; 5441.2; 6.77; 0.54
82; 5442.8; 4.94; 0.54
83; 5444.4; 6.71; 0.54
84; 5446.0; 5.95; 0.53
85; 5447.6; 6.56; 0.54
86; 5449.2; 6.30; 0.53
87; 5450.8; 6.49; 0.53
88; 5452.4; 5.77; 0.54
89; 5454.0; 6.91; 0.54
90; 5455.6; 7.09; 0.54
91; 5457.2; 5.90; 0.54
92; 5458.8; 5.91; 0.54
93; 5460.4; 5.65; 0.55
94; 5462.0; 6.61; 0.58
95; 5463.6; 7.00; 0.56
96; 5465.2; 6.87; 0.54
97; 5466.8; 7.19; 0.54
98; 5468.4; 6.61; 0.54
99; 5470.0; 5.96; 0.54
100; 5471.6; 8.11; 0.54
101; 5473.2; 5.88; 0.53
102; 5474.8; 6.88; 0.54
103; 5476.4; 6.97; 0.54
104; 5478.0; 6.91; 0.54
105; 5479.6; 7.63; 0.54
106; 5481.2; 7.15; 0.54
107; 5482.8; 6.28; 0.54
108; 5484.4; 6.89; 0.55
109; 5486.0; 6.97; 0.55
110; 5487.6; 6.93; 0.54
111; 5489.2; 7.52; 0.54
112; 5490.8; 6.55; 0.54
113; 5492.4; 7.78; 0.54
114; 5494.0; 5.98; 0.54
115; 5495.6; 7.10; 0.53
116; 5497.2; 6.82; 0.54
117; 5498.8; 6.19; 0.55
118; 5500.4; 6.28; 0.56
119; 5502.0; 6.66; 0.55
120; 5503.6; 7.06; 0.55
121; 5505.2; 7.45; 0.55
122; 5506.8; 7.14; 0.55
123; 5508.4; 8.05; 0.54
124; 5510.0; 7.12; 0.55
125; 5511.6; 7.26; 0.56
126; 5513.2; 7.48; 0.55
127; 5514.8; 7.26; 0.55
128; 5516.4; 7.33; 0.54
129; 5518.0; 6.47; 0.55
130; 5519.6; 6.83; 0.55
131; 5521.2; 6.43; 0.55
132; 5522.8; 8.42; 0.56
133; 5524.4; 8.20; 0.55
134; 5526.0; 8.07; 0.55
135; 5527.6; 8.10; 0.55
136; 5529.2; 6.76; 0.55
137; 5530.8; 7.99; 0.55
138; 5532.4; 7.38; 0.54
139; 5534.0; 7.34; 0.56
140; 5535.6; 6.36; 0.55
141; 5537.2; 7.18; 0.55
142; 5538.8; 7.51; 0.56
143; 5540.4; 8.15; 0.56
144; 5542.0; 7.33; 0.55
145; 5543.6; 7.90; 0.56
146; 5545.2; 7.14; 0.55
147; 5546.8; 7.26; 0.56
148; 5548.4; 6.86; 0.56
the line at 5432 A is Hbeta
